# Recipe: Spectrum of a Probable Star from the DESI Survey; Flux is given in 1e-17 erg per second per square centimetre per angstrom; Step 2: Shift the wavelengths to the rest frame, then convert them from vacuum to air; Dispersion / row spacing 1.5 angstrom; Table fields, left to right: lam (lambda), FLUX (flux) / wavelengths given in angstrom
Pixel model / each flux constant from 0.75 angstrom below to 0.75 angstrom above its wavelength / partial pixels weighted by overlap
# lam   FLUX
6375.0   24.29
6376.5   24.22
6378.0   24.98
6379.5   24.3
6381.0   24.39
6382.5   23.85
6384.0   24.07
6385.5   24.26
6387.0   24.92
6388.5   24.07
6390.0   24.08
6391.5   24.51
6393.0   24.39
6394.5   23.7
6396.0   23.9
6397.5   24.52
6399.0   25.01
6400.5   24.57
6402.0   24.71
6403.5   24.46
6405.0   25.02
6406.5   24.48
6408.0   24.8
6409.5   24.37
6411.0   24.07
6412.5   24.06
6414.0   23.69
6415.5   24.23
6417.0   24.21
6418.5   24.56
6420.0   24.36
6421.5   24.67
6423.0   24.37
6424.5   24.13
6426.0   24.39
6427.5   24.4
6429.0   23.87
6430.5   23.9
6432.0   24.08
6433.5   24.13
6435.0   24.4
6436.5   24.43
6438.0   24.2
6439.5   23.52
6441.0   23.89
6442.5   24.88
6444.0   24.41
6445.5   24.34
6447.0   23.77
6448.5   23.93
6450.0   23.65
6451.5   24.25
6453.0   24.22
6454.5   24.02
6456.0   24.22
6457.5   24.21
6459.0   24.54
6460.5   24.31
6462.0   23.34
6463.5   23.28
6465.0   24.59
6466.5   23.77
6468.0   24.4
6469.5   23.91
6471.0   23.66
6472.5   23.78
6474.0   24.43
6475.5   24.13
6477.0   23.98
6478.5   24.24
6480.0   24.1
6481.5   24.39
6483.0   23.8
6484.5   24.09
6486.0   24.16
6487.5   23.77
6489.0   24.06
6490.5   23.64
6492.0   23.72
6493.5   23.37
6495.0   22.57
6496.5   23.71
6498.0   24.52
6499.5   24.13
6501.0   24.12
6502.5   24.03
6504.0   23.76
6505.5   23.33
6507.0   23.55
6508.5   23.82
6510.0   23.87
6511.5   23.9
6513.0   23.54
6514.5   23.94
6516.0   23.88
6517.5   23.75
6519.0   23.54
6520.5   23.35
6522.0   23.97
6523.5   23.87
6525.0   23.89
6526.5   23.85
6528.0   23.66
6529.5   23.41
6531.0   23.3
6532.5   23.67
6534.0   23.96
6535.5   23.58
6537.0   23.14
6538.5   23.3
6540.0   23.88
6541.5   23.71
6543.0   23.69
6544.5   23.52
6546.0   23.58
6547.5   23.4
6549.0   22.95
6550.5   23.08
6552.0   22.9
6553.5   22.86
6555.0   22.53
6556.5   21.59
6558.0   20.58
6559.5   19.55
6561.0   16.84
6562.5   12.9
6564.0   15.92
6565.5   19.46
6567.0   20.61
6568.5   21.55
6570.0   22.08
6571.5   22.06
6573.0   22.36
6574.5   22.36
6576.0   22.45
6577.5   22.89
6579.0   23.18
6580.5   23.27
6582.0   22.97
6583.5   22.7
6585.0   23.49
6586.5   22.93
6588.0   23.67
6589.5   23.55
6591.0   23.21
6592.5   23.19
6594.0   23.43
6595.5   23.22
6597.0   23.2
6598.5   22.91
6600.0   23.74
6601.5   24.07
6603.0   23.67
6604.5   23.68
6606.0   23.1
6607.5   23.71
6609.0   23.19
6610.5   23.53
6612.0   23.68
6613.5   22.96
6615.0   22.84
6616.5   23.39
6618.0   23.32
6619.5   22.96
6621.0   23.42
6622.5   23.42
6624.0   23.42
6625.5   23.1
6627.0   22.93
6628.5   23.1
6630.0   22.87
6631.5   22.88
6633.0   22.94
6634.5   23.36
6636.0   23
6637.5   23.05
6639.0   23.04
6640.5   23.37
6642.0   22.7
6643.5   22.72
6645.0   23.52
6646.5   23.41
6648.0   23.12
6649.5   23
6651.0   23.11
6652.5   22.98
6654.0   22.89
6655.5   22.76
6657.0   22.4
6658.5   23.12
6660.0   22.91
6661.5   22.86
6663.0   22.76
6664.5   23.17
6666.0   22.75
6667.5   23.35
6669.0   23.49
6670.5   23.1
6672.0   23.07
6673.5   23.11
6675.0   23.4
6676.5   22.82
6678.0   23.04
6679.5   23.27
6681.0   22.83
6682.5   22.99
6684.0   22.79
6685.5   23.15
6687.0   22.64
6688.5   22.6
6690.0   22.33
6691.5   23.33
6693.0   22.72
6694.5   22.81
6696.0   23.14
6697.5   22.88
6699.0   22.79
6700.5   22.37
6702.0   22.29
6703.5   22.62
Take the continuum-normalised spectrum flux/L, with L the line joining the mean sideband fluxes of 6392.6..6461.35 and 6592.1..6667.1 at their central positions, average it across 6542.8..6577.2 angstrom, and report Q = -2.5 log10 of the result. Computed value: 0.11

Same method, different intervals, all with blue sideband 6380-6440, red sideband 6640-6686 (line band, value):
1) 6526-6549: 0.005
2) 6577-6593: 0.011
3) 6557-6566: 0.316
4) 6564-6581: 0.084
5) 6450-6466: -0.001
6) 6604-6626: -0.002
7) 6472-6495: 0.000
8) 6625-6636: 0.008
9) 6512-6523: 0.002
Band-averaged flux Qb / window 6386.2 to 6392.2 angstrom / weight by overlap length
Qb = 24.4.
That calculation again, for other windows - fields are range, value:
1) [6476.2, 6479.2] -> 24.1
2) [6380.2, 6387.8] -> 24.3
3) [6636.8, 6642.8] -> 23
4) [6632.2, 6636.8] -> 23.1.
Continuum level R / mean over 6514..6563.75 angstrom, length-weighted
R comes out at 22.6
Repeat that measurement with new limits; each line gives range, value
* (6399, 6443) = 24.3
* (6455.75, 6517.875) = 23.9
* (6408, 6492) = 24.1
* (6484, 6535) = 23.8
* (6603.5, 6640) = 23.2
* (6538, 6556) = 23.3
